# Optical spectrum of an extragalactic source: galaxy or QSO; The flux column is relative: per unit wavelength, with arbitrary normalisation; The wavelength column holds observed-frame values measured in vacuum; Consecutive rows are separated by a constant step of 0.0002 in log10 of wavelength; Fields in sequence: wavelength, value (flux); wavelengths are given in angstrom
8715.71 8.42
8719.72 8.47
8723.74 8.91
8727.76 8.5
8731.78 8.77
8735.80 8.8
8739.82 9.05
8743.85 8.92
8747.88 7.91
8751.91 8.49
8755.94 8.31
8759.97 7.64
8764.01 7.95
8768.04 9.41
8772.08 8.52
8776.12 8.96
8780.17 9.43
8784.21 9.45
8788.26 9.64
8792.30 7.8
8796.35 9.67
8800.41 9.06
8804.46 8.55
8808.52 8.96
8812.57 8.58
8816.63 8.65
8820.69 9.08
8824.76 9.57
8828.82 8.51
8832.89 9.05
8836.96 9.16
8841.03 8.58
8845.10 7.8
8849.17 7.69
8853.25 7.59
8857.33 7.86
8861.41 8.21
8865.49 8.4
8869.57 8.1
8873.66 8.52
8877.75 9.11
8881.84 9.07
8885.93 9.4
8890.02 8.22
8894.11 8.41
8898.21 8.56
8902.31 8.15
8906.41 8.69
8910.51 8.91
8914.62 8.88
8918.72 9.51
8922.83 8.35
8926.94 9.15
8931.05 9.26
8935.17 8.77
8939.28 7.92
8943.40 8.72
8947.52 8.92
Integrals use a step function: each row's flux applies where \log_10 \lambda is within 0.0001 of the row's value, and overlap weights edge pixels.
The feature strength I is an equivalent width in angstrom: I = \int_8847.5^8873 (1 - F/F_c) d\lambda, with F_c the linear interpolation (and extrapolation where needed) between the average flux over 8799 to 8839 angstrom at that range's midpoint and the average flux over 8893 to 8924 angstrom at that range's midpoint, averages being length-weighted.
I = 2.3 angstrom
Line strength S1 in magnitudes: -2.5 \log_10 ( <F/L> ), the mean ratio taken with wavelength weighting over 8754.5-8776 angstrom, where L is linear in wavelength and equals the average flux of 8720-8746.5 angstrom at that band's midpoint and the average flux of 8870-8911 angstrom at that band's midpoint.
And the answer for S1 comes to 0.04 mag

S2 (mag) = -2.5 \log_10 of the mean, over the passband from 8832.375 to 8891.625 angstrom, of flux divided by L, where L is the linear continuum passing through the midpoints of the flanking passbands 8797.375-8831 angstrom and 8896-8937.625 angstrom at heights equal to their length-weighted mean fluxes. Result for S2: 0.05 mag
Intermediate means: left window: 8.89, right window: 8.81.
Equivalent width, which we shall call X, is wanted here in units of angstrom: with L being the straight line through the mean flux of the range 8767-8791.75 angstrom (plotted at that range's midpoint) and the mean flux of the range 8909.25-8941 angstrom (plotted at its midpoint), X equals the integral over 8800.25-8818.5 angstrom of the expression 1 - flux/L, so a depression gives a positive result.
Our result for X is 0.7 angstrom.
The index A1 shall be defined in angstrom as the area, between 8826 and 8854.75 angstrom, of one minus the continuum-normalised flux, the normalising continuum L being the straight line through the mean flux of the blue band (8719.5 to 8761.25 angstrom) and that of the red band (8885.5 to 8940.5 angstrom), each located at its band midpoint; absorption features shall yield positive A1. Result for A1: 0.9 angstrom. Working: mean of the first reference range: 8.54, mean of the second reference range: 8.72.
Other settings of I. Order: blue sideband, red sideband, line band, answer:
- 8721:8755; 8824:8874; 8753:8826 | -2.77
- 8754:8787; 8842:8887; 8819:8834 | -0.99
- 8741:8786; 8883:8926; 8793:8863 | 0.57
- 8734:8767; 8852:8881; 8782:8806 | -1.92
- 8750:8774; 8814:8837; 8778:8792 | -1.12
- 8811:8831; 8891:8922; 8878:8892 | -0.29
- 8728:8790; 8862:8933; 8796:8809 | -0.38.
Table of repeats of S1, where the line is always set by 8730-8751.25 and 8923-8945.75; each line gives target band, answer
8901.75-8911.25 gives 0.01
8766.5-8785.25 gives -0.05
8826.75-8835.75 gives -0.01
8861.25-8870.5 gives 0.06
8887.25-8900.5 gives 0.03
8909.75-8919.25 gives -0.04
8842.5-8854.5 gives 0.13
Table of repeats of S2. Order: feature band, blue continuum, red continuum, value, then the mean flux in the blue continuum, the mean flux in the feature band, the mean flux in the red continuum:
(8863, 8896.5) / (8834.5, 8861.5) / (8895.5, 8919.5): -0.024 mag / 8.14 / 8.65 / 8.73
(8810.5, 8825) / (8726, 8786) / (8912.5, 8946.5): -0.021 mag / 8.67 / 8.9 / 8.82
